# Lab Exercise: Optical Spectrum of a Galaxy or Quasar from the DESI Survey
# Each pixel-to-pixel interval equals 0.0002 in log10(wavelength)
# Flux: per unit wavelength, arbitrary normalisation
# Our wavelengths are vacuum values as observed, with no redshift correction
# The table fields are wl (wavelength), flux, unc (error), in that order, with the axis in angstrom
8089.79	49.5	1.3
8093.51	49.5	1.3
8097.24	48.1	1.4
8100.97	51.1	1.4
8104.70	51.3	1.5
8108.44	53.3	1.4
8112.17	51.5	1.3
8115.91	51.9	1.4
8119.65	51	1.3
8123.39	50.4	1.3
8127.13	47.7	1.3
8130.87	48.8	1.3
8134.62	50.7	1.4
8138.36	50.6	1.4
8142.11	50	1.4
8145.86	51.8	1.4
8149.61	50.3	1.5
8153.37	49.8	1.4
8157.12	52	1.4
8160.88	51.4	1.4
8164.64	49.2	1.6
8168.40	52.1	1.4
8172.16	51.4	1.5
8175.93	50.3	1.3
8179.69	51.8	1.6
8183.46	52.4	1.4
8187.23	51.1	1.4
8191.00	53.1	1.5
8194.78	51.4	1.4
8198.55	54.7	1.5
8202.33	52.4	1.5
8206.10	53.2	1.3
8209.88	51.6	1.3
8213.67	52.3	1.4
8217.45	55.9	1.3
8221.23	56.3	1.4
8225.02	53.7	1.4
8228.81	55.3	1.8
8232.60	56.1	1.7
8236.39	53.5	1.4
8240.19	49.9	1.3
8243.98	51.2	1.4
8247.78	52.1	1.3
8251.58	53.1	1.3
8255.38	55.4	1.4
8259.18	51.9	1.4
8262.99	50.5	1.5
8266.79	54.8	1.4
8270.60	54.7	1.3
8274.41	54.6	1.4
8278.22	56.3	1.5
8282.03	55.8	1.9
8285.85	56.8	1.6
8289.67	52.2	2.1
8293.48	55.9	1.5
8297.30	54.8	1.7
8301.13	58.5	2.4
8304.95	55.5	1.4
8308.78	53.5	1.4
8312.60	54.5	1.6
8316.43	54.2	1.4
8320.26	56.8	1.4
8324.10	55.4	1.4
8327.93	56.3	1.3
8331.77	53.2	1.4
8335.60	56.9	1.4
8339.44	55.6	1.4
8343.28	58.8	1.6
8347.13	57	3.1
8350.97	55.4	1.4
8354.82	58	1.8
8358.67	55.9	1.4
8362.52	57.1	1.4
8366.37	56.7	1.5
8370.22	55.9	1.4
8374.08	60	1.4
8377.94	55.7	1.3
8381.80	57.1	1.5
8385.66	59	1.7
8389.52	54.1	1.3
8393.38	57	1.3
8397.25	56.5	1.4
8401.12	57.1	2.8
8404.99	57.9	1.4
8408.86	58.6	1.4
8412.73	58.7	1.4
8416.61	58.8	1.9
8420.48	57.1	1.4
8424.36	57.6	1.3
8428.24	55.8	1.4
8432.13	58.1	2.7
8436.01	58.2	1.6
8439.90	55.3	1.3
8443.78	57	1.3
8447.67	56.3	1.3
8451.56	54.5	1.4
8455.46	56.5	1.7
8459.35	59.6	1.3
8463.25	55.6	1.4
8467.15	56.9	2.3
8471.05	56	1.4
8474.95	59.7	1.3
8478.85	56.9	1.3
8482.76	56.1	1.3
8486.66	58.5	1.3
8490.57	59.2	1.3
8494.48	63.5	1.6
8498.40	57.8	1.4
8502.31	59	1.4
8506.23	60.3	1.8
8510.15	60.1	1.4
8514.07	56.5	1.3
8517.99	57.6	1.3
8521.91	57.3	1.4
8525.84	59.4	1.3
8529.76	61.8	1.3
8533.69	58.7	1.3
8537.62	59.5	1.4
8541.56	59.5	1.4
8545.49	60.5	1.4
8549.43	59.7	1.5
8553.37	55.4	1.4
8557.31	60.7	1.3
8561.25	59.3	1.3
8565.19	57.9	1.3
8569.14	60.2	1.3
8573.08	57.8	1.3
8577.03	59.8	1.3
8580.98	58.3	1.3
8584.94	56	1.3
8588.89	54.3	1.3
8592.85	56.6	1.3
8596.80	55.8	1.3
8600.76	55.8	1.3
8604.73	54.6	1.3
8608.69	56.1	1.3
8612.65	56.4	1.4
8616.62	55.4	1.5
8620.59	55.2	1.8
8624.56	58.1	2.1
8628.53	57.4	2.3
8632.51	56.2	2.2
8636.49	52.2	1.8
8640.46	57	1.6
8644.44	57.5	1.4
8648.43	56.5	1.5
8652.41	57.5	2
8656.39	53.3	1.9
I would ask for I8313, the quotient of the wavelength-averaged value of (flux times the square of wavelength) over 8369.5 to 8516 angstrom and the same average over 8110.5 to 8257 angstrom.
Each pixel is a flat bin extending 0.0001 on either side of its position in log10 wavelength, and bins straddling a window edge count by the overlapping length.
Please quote 1.18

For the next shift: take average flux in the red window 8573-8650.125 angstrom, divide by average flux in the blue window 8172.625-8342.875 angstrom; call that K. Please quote 1.0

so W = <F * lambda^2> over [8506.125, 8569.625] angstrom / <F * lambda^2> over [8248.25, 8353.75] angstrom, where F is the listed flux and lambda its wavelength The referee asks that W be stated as 1.1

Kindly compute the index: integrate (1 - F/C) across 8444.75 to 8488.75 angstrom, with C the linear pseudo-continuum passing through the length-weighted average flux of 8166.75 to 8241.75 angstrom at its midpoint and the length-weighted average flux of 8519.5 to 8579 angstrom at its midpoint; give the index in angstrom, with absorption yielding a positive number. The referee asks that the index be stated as 0.5 angstrom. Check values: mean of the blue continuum 52.9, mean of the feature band 57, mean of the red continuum 59.2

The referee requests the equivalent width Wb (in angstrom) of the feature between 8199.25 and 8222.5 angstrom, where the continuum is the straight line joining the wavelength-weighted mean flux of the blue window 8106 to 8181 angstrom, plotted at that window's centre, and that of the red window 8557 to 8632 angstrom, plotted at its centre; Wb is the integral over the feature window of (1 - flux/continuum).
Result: -0.8 angstrom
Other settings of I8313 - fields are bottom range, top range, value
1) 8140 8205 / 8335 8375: 1.16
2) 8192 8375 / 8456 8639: 1.12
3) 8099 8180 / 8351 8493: 1.21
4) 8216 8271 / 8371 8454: 1.11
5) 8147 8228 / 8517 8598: 1.22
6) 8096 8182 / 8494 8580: 1.28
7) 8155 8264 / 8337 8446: 1.13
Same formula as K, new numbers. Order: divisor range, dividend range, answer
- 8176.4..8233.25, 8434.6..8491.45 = 1.07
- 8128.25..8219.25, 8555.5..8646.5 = 1.10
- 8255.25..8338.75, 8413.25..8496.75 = 1.05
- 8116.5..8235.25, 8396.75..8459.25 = 1.10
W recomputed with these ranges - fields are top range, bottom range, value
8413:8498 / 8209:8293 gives 1.12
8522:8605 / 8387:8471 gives 1.05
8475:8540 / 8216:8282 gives 1.16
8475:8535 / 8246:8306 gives 1.14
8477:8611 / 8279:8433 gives 1.08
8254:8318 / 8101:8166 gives 1.12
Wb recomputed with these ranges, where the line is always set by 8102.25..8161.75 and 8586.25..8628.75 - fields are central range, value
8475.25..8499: -1.8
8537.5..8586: -3.0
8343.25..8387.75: -3.2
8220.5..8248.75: -0.8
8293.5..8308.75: -0.9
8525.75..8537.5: -1.0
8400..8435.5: -2.6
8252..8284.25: -1.2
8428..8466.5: -1.8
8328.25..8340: -0.5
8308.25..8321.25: -0.5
